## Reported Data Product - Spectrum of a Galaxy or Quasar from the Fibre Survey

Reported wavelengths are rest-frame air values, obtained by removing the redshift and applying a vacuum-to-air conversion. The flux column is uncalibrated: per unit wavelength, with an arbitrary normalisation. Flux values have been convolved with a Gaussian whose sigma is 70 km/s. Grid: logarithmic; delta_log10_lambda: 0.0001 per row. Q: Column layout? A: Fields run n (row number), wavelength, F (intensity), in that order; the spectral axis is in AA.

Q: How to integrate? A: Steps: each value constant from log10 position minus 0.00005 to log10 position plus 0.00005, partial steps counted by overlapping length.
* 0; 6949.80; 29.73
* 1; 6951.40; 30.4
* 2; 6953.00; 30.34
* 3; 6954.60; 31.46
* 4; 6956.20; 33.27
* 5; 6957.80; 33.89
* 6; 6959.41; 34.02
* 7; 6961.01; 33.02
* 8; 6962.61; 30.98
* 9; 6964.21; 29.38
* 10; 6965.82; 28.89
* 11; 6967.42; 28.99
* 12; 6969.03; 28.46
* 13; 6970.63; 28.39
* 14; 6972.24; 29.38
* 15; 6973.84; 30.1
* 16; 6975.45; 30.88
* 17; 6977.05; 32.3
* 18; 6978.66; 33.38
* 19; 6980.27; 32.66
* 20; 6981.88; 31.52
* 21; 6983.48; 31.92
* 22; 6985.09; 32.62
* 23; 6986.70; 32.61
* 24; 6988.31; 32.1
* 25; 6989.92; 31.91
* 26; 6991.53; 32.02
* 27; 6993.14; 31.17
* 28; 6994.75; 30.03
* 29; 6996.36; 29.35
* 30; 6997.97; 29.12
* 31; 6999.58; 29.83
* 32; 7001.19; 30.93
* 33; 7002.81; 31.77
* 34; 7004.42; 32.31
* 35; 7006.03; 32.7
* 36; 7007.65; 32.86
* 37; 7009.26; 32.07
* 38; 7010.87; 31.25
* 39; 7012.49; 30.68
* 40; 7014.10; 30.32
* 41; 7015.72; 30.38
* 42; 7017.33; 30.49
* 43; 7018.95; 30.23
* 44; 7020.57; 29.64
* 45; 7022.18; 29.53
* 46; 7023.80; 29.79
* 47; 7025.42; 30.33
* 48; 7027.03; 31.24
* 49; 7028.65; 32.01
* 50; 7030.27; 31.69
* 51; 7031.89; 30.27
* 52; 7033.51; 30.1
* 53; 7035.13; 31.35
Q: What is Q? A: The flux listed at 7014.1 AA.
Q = 30.32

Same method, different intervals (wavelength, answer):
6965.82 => 28.89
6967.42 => 28.99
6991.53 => 32.02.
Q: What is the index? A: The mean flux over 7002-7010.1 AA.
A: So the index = 32.3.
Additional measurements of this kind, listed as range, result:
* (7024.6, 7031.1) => 31.3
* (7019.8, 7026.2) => 29.8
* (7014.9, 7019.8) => 30.3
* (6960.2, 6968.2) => 30.3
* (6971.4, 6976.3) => 30.2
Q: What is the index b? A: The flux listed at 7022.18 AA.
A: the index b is 29.53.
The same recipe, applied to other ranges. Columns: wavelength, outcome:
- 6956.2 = 33.27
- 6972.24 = 29.38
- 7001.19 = 30.93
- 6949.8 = 29.73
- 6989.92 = 31.91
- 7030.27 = 31.69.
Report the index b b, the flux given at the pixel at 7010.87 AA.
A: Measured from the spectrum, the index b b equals 31.25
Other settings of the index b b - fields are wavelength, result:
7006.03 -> 32.7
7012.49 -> 30.68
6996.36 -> 29.35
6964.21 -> 29.38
